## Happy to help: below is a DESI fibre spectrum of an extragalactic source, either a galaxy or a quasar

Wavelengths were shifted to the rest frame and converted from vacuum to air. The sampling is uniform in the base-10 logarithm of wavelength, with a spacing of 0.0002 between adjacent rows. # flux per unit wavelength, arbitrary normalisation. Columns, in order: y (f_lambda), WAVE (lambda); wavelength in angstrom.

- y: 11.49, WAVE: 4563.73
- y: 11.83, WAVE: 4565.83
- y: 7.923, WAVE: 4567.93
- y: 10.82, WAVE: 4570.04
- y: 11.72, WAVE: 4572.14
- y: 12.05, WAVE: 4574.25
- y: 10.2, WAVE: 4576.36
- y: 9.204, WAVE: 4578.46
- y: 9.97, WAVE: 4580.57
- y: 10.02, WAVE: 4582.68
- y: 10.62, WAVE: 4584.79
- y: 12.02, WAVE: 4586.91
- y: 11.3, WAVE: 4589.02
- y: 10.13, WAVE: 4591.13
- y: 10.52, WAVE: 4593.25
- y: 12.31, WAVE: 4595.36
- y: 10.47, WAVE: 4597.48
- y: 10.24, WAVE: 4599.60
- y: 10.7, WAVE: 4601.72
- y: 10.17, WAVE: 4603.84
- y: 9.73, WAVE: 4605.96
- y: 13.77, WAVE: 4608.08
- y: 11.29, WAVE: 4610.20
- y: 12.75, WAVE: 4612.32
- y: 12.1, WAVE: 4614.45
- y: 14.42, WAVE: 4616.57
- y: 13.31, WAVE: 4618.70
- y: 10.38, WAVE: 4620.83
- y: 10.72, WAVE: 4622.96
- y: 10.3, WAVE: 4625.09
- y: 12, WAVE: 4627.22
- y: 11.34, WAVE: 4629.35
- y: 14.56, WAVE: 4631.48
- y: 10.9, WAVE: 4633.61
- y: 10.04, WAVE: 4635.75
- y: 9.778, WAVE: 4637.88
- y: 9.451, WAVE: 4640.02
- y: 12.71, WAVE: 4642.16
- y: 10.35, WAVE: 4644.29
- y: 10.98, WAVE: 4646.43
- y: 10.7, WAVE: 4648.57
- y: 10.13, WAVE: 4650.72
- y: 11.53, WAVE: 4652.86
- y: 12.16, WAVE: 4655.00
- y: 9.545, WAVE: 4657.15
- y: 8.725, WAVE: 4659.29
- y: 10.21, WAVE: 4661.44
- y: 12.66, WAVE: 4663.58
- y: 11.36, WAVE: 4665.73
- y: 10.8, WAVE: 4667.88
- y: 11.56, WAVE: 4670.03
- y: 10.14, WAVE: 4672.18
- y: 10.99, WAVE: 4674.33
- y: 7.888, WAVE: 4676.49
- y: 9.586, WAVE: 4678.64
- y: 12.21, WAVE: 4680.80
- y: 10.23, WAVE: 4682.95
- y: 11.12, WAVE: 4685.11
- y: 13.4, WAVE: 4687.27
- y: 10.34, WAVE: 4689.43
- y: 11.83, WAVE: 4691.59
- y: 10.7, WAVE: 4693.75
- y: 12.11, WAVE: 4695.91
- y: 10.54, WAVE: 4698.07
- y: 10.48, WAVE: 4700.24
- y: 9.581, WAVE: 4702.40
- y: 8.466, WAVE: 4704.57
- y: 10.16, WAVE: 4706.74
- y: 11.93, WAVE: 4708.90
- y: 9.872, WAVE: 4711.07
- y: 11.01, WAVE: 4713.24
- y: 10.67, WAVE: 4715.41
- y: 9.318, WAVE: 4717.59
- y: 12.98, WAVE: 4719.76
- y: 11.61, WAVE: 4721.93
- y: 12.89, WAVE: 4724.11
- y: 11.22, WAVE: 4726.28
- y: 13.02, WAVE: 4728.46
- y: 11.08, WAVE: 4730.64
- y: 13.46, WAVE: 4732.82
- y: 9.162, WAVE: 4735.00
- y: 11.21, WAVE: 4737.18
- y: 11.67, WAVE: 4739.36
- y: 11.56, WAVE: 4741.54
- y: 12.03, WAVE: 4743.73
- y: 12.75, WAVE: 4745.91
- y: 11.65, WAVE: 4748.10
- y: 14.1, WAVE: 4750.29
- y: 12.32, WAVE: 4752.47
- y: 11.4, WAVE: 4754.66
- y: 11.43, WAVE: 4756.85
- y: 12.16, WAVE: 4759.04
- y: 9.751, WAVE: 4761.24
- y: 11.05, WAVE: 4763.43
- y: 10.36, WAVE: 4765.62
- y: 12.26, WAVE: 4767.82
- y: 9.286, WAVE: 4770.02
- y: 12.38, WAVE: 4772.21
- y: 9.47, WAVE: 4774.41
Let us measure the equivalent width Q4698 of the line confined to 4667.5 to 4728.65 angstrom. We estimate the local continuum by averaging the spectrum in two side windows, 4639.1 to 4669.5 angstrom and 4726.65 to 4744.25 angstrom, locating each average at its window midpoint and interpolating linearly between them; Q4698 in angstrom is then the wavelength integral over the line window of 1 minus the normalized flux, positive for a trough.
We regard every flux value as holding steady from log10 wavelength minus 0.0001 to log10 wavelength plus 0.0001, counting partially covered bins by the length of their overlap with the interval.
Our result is 2.0 angstrom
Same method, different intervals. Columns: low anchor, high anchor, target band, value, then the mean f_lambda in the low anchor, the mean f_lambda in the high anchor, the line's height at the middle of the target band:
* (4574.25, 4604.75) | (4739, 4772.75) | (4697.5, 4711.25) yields 1.4 angstrom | 10.6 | 11.6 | 11.3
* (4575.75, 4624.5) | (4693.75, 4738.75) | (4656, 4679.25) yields 1.6 angstrom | 11.1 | 11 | 11.1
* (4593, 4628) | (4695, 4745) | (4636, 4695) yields 2.8 angstrom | 11.5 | 11.1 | 11.3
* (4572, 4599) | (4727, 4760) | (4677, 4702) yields 1.1 angstrom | 10.8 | 11.9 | 11.5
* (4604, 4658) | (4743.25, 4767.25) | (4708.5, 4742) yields 0.7 angstrom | 11.4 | 11.7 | 11.6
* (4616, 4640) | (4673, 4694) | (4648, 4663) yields 0.9 angstrom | 11.5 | 10.8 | 11.1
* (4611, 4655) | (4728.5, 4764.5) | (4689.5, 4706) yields 1.5 angstrom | 11.4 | 11.7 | 11.6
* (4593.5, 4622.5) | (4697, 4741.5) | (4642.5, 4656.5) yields 0.5 angstrom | 11.6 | 11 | 11.4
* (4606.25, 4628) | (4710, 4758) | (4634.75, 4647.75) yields 1.5 angstrom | 12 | 11.7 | 11.9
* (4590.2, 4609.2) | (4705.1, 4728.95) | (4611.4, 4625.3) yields -1.4 angstrom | 10.9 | 11.2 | 11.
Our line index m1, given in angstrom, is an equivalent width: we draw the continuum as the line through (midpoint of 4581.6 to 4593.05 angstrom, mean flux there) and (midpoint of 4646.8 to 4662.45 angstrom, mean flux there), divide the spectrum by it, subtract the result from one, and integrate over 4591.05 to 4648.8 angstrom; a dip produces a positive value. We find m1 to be -3.78 angstrom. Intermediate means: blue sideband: 10.8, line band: 11.3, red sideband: 10.4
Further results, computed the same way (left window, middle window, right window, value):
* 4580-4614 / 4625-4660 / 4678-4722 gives 0.08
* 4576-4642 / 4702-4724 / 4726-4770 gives 1.56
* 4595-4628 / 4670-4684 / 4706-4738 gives 1.37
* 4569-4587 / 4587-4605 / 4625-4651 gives -0.01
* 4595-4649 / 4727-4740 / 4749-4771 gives -0.20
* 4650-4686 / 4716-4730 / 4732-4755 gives -0.22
